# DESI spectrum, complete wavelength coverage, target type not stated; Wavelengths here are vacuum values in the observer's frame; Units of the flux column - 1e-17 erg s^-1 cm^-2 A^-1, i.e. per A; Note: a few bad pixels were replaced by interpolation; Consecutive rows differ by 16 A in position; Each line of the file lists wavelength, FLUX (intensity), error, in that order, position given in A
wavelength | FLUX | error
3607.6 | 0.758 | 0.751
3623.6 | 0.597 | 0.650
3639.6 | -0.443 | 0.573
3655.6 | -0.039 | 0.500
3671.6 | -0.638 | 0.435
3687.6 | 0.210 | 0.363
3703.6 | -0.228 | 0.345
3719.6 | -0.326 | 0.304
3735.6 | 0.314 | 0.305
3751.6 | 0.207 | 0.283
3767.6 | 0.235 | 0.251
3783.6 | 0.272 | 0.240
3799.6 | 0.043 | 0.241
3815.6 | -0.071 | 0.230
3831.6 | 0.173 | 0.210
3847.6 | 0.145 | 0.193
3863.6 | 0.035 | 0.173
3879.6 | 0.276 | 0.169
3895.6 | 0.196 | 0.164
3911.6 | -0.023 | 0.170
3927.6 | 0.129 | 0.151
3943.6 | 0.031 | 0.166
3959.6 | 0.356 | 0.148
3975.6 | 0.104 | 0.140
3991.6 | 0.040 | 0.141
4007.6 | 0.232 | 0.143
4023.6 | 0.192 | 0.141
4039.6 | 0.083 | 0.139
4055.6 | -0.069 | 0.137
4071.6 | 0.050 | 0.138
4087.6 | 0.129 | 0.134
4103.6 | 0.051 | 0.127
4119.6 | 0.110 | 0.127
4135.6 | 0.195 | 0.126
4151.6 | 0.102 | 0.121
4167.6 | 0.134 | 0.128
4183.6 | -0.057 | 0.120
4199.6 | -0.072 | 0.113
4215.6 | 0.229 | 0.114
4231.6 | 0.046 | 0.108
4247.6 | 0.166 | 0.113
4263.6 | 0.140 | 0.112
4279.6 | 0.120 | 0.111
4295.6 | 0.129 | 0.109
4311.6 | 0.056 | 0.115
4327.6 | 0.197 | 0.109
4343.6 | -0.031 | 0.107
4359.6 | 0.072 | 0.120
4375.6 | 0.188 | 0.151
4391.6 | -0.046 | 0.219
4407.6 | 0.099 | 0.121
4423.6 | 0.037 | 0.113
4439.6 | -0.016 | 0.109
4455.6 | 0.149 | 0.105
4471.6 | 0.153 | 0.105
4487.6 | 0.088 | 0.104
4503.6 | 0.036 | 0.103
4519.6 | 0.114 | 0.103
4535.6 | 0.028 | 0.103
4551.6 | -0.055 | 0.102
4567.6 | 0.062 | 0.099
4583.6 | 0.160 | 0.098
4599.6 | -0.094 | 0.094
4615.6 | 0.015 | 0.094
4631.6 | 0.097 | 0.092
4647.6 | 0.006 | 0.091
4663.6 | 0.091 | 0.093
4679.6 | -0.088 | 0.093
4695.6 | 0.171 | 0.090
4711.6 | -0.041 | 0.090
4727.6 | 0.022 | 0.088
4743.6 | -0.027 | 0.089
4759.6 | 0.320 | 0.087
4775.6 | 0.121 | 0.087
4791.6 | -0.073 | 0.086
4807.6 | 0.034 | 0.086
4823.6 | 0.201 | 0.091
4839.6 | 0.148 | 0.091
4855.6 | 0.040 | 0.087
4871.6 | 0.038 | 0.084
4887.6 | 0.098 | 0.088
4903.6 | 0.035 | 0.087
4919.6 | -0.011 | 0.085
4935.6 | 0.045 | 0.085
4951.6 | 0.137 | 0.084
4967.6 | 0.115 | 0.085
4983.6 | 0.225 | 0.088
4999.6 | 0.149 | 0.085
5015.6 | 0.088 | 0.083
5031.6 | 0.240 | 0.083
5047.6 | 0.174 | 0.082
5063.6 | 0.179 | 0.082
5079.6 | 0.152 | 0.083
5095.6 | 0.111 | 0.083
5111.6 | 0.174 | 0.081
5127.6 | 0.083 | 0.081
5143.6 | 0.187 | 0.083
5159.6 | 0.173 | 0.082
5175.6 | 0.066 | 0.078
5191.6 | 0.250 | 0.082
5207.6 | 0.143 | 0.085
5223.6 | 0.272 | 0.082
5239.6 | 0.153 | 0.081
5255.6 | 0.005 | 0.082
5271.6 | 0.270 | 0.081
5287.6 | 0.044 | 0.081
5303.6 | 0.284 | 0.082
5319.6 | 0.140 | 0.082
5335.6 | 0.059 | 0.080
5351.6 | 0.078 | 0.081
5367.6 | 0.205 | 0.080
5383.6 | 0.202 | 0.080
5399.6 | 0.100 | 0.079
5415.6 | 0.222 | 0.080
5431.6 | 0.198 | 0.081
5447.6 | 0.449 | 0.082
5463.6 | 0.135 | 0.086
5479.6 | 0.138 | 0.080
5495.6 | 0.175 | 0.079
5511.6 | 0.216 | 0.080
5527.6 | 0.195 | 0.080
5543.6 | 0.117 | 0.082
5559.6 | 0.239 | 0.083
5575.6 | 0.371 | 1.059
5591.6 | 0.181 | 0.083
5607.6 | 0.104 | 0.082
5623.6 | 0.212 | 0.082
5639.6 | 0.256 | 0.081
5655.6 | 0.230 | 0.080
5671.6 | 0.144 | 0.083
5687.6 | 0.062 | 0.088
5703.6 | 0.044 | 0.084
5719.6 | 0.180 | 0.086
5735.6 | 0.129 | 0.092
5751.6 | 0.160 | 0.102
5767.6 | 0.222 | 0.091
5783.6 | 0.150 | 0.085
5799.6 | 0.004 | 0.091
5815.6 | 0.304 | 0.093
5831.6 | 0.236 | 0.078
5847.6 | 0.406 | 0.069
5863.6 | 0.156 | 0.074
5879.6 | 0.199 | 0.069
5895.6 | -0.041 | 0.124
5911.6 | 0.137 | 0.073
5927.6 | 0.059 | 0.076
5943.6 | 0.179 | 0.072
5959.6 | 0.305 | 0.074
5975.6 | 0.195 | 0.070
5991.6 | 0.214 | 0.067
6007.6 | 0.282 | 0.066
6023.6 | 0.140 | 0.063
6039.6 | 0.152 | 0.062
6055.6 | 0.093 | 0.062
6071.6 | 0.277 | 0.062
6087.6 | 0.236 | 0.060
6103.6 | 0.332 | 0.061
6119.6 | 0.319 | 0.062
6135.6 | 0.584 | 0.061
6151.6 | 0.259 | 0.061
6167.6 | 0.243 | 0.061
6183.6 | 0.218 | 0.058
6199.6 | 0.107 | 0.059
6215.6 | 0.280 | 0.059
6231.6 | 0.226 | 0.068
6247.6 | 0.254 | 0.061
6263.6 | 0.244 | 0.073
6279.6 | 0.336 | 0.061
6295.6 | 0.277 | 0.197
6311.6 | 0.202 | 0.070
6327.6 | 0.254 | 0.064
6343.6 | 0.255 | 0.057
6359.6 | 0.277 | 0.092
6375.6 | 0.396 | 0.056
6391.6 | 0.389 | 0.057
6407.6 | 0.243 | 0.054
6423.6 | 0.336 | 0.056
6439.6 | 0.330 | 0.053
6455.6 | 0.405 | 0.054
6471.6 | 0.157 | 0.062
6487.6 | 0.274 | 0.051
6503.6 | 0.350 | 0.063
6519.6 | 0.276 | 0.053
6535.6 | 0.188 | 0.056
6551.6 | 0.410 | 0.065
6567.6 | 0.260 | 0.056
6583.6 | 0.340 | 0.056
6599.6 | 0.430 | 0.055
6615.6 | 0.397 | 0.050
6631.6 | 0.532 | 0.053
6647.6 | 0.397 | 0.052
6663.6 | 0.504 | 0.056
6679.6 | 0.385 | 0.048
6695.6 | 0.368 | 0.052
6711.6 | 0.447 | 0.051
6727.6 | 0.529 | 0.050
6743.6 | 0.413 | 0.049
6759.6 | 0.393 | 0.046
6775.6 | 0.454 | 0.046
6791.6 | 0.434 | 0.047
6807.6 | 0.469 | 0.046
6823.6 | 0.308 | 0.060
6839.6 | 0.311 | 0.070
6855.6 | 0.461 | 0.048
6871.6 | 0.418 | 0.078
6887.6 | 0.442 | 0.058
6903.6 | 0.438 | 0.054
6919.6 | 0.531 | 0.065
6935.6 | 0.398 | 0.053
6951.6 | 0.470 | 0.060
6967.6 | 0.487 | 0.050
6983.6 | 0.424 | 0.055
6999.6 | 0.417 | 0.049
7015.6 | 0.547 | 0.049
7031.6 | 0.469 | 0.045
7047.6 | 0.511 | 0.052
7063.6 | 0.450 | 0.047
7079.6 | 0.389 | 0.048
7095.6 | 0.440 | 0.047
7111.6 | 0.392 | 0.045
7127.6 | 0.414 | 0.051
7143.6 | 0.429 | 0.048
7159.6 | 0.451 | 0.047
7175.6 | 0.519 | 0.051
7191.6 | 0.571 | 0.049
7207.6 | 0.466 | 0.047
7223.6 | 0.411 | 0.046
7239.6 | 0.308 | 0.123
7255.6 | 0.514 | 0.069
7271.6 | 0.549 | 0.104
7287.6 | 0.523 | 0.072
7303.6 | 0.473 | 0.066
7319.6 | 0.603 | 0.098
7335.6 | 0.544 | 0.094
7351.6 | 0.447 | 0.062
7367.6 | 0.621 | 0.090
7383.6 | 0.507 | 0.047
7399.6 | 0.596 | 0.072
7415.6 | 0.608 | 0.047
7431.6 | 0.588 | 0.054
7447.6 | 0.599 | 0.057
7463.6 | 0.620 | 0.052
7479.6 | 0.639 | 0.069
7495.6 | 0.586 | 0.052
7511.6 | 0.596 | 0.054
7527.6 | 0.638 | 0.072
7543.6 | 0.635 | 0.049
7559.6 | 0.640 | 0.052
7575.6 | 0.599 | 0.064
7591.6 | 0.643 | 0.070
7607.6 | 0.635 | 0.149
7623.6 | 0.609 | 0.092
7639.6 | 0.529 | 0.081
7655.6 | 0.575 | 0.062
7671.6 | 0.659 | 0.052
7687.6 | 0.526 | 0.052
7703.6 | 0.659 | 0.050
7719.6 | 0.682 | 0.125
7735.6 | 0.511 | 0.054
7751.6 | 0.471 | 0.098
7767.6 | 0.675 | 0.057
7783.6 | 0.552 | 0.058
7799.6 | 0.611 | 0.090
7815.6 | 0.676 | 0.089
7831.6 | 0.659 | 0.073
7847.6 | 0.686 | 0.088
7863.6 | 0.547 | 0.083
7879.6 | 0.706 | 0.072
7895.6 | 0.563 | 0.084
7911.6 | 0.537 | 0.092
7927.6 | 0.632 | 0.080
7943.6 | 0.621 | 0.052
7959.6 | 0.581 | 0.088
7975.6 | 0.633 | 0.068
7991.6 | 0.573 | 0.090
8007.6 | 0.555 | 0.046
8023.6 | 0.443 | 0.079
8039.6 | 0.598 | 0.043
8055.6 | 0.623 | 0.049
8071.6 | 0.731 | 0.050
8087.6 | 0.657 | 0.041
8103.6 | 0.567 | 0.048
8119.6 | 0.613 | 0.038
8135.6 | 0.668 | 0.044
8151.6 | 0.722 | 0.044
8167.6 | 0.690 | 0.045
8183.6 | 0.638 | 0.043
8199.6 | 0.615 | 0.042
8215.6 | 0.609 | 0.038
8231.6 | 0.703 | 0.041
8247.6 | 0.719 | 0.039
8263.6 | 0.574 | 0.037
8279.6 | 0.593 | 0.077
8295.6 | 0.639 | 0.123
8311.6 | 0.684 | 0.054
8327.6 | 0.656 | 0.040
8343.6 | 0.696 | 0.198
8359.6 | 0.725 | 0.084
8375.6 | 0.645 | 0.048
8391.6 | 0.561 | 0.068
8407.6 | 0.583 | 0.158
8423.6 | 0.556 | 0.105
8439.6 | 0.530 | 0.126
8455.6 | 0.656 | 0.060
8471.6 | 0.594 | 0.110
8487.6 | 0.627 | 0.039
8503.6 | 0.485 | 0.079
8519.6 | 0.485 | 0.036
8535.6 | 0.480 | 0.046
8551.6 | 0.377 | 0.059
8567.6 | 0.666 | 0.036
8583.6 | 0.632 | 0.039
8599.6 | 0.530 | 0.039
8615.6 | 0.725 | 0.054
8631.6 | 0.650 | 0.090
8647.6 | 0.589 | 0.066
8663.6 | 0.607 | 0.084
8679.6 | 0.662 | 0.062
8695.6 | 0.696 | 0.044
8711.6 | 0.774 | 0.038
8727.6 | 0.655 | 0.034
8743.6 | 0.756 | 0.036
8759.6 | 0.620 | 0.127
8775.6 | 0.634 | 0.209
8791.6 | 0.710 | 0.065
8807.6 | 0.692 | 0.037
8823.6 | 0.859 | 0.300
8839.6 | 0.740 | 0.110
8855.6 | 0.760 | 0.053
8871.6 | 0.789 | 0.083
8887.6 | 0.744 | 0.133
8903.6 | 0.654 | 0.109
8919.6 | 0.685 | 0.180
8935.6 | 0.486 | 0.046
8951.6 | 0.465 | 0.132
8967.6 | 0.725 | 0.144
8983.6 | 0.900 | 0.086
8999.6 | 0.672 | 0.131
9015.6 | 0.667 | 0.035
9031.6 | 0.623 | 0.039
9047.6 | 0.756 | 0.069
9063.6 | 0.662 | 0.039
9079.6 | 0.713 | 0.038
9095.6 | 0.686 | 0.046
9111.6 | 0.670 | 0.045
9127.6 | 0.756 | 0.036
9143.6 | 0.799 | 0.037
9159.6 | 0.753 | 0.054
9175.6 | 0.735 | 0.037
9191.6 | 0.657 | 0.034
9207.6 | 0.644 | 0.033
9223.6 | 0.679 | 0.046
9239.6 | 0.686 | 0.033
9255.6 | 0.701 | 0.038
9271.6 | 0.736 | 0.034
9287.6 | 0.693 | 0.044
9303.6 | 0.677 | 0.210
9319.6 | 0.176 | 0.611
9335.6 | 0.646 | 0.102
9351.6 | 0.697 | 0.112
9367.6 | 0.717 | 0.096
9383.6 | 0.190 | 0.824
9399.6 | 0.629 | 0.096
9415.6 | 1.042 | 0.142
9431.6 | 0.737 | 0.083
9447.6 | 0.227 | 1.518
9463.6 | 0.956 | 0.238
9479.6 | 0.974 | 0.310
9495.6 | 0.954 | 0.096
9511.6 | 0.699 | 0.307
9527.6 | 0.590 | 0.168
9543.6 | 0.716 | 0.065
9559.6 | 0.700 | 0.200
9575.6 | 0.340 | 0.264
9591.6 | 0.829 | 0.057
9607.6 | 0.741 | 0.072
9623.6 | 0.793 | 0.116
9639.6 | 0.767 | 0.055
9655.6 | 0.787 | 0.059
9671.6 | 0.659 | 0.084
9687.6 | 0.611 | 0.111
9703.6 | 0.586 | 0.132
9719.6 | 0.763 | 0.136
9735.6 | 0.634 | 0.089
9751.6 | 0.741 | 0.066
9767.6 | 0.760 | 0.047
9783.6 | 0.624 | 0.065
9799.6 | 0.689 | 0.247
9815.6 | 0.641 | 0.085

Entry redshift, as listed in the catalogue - 0.65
